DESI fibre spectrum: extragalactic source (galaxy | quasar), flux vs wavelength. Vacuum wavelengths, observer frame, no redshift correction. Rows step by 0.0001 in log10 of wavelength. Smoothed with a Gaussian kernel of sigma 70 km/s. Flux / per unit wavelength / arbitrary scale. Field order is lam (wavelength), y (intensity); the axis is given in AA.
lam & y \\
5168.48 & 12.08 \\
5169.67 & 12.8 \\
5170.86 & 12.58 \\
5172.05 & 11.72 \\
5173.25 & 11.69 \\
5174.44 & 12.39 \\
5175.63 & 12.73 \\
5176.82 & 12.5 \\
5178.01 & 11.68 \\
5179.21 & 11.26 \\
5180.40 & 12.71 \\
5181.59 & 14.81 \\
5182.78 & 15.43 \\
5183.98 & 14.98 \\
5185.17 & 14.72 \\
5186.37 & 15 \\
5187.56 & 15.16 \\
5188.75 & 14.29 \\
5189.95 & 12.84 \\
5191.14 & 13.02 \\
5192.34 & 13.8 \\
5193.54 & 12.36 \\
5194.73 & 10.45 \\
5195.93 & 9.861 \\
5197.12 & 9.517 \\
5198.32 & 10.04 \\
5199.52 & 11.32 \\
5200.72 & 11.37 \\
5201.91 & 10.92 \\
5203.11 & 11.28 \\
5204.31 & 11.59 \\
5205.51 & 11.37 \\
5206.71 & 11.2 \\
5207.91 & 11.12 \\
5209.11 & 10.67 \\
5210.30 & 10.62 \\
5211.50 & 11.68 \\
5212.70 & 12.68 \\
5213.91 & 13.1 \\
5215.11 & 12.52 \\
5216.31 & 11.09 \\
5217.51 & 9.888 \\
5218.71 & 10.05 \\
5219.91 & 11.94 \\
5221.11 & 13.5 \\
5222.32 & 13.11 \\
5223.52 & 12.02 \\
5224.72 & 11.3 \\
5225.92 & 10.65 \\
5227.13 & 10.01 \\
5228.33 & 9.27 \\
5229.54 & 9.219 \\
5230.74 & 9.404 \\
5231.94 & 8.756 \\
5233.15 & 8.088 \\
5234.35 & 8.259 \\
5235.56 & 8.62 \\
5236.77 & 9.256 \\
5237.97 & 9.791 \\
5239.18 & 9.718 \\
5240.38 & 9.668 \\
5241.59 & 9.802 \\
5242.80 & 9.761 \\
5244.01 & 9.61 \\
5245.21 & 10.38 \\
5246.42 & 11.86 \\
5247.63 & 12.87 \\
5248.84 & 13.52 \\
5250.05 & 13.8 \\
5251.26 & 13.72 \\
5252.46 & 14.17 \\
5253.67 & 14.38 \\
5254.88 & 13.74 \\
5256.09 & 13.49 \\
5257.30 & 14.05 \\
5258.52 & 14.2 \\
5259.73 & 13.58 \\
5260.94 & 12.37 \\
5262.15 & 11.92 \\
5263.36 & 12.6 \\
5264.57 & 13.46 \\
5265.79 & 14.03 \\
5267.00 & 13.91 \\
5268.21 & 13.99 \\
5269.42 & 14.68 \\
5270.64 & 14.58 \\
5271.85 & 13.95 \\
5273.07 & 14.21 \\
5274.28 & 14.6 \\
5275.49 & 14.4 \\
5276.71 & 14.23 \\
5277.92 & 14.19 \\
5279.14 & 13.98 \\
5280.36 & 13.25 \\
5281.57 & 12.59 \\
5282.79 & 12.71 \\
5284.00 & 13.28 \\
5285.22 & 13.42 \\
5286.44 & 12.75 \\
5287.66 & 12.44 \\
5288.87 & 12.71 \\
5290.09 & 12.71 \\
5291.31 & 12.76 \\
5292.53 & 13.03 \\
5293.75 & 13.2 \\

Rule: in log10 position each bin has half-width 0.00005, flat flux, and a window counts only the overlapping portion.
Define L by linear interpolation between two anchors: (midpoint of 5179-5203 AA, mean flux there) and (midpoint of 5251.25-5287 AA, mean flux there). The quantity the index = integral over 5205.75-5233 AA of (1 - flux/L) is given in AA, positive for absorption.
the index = 4.2 AA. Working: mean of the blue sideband 12.7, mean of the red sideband 13.7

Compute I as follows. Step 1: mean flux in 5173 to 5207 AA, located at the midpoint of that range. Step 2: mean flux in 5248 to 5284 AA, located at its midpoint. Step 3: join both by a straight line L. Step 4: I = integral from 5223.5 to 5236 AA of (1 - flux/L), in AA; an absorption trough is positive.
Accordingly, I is 3.4 AA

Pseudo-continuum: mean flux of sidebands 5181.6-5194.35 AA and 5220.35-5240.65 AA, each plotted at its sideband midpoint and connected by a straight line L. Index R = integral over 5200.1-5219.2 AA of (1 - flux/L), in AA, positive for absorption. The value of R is 1.1 AA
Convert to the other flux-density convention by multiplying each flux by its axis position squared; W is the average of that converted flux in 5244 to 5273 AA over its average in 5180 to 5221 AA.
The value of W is 1.12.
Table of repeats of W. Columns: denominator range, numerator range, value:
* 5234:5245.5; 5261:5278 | 1.48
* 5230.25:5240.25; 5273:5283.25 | 1.55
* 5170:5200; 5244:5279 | 1.10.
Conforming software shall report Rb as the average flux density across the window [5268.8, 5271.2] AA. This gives 14.6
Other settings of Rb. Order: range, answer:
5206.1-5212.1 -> 11.1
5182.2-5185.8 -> 15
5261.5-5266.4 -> 13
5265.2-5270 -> 14.2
